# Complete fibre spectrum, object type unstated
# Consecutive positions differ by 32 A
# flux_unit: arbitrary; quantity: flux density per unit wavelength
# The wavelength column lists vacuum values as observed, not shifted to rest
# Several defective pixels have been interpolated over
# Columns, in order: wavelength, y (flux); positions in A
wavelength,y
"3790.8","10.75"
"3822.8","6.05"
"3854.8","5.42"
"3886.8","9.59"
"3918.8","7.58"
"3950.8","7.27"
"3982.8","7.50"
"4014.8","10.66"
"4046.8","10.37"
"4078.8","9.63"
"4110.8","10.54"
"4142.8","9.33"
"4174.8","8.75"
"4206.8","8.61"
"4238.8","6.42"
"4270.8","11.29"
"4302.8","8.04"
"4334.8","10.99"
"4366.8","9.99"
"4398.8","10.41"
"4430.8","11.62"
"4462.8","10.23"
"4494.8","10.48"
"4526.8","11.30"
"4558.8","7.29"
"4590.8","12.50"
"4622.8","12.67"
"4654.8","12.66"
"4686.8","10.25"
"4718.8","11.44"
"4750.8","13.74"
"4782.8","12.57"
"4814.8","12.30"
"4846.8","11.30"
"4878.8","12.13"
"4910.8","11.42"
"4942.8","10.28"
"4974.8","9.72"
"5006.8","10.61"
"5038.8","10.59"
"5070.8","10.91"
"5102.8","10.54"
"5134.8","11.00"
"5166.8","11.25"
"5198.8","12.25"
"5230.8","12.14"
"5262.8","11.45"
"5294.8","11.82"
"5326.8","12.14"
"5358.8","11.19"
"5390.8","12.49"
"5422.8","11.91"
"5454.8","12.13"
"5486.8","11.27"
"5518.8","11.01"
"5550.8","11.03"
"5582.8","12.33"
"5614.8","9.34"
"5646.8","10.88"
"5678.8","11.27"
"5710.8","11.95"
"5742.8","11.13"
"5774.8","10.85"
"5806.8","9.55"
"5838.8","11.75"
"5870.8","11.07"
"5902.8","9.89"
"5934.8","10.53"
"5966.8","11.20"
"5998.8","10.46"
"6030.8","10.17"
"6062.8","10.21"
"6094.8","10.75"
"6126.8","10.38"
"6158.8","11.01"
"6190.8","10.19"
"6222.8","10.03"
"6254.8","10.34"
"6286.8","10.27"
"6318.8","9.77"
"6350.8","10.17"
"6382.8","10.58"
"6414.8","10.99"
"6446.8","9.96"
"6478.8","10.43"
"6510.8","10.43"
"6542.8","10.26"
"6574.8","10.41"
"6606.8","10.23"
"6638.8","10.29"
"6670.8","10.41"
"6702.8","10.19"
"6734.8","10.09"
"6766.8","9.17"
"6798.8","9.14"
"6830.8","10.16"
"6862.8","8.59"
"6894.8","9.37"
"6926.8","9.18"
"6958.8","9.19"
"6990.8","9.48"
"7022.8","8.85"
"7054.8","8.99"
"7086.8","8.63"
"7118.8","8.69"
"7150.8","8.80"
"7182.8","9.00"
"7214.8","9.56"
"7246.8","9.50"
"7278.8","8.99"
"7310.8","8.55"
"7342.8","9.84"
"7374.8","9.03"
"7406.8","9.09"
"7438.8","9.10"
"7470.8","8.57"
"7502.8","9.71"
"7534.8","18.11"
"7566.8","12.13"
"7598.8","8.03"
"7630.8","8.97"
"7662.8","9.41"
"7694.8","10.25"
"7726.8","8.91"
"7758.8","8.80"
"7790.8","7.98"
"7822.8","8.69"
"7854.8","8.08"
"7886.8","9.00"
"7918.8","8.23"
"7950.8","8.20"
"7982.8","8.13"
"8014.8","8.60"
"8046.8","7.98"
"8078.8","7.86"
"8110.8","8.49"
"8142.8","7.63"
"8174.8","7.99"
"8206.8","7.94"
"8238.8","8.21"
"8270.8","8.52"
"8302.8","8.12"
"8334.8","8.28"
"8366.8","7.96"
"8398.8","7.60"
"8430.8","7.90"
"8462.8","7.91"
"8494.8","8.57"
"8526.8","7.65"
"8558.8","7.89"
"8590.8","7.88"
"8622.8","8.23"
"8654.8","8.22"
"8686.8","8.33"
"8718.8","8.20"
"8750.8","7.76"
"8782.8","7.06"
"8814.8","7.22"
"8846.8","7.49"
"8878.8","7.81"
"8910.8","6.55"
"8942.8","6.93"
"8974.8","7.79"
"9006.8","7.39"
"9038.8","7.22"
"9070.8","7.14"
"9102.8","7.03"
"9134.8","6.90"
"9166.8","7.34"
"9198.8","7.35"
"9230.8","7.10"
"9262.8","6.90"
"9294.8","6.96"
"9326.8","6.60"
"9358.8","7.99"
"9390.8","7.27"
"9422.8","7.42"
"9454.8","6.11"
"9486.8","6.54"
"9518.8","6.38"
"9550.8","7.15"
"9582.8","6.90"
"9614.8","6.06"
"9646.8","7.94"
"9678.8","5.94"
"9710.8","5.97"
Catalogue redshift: 0.15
